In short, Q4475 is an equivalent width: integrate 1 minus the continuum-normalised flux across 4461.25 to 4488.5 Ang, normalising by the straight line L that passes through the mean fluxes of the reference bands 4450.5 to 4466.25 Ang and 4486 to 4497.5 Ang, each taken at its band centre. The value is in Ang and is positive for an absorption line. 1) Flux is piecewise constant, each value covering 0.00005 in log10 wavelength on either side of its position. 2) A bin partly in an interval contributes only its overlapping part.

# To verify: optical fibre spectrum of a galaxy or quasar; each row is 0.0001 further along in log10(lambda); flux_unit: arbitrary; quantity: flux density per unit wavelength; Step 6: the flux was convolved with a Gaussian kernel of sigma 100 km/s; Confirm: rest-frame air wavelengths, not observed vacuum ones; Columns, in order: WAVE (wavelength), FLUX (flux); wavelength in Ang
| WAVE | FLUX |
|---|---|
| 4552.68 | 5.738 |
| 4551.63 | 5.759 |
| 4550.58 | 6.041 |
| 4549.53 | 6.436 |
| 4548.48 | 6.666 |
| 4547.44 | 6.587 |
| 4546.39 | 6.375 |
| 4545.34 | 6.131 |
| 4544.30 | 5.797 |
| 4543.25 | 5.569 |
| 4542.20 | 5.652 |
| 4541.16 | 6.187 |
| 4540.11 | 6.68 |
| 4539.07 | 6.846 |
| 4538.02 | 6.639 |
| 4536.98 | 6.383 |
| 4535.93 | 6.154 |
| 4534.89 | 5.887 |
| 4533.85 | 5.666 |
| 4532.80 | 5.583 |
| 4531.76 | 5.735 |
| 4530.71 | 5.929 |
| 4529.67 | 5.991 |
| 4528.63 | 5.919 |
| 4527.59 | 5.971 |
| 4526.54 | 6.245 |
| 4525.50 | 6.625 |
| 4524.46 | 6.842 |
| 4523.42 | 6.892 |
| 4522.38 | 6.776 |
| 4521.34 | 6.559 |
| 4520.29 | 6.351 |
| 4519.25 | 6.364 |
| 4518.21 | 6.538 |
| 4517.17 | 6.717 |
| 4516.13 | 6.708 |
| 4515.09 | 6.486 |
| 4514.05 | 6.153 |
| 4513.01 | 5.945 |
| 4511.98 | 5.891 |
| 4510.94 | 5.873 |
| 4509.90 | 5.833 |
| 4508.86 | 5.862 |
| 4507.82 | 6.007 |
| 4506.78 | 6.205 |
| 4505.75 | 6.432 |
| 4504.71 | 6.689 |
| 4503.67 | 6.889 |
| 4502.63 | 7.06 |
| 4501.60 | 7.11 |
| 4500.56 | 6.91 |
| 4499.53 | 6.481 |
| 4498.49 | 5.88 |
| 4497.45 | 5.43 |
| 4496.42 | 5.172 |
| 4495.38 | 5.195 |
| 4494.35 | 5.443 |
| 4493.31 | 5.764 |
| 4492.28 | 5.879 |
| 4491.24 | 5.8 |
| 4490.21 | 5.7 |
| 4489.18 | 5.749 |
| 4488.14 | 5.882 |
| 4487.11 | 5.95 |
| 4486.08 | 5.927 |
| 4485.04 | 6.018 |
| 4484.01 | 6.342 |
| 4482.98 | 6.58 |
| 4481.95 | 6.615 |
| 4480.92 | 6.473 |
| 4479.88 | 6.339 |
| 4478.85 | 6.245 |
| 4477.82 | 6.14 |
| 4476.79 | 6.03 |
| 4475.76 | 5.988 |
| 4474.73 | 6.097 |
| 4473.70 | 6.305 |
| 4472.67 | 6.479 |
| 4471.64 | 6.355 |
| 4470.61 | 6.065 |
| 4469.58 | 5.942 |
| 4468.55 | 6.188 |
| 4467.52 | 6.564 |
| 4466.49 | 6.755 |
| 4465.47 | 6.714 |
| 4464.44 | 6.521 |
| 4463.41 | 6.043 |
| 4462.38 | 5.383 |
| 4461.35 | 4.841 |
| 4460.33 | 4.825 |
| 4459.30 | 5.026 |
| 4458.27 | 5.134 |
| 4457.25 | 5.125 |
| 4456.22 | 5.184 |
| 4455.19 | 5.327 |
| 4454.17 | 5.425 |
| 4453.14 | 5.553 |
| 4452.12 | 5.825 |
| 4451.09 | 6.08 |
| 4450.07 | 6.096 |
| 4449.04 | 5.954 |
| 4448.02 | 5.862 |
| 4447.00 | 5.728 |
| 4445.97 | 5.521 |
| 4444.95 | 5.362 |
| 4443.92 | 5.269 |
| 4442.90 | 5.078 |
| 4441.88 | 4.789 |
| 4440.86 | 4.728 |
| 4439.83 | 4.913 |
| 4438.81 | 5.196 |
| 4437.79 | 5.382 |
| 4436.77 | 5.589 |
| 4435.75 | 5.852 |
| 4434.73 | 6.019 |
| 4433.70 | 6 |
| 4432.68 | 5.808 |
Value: -2.9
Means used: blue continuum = 5.56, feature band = 6.2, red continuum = 5.66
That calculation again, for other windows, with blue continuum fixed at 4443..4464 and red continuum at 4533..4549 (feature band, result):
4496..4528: -2.1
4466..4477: -1.2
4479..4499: -0.5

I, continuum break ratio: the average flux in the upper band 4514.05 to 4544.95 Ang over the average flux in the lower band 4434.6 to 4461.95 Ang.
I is 1.16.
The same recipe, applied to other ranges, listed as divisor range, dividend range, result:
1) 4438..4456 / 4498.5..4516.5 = 1.17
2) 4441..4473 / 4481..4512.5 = 1.07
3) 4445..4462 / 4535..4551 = 1.15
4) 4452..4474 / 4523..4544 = 1.06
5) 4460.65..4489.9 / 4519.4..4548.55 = 1.01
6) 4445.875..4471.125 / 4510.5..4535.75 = 1.08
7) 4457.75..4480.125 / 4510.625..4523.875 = 1.07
